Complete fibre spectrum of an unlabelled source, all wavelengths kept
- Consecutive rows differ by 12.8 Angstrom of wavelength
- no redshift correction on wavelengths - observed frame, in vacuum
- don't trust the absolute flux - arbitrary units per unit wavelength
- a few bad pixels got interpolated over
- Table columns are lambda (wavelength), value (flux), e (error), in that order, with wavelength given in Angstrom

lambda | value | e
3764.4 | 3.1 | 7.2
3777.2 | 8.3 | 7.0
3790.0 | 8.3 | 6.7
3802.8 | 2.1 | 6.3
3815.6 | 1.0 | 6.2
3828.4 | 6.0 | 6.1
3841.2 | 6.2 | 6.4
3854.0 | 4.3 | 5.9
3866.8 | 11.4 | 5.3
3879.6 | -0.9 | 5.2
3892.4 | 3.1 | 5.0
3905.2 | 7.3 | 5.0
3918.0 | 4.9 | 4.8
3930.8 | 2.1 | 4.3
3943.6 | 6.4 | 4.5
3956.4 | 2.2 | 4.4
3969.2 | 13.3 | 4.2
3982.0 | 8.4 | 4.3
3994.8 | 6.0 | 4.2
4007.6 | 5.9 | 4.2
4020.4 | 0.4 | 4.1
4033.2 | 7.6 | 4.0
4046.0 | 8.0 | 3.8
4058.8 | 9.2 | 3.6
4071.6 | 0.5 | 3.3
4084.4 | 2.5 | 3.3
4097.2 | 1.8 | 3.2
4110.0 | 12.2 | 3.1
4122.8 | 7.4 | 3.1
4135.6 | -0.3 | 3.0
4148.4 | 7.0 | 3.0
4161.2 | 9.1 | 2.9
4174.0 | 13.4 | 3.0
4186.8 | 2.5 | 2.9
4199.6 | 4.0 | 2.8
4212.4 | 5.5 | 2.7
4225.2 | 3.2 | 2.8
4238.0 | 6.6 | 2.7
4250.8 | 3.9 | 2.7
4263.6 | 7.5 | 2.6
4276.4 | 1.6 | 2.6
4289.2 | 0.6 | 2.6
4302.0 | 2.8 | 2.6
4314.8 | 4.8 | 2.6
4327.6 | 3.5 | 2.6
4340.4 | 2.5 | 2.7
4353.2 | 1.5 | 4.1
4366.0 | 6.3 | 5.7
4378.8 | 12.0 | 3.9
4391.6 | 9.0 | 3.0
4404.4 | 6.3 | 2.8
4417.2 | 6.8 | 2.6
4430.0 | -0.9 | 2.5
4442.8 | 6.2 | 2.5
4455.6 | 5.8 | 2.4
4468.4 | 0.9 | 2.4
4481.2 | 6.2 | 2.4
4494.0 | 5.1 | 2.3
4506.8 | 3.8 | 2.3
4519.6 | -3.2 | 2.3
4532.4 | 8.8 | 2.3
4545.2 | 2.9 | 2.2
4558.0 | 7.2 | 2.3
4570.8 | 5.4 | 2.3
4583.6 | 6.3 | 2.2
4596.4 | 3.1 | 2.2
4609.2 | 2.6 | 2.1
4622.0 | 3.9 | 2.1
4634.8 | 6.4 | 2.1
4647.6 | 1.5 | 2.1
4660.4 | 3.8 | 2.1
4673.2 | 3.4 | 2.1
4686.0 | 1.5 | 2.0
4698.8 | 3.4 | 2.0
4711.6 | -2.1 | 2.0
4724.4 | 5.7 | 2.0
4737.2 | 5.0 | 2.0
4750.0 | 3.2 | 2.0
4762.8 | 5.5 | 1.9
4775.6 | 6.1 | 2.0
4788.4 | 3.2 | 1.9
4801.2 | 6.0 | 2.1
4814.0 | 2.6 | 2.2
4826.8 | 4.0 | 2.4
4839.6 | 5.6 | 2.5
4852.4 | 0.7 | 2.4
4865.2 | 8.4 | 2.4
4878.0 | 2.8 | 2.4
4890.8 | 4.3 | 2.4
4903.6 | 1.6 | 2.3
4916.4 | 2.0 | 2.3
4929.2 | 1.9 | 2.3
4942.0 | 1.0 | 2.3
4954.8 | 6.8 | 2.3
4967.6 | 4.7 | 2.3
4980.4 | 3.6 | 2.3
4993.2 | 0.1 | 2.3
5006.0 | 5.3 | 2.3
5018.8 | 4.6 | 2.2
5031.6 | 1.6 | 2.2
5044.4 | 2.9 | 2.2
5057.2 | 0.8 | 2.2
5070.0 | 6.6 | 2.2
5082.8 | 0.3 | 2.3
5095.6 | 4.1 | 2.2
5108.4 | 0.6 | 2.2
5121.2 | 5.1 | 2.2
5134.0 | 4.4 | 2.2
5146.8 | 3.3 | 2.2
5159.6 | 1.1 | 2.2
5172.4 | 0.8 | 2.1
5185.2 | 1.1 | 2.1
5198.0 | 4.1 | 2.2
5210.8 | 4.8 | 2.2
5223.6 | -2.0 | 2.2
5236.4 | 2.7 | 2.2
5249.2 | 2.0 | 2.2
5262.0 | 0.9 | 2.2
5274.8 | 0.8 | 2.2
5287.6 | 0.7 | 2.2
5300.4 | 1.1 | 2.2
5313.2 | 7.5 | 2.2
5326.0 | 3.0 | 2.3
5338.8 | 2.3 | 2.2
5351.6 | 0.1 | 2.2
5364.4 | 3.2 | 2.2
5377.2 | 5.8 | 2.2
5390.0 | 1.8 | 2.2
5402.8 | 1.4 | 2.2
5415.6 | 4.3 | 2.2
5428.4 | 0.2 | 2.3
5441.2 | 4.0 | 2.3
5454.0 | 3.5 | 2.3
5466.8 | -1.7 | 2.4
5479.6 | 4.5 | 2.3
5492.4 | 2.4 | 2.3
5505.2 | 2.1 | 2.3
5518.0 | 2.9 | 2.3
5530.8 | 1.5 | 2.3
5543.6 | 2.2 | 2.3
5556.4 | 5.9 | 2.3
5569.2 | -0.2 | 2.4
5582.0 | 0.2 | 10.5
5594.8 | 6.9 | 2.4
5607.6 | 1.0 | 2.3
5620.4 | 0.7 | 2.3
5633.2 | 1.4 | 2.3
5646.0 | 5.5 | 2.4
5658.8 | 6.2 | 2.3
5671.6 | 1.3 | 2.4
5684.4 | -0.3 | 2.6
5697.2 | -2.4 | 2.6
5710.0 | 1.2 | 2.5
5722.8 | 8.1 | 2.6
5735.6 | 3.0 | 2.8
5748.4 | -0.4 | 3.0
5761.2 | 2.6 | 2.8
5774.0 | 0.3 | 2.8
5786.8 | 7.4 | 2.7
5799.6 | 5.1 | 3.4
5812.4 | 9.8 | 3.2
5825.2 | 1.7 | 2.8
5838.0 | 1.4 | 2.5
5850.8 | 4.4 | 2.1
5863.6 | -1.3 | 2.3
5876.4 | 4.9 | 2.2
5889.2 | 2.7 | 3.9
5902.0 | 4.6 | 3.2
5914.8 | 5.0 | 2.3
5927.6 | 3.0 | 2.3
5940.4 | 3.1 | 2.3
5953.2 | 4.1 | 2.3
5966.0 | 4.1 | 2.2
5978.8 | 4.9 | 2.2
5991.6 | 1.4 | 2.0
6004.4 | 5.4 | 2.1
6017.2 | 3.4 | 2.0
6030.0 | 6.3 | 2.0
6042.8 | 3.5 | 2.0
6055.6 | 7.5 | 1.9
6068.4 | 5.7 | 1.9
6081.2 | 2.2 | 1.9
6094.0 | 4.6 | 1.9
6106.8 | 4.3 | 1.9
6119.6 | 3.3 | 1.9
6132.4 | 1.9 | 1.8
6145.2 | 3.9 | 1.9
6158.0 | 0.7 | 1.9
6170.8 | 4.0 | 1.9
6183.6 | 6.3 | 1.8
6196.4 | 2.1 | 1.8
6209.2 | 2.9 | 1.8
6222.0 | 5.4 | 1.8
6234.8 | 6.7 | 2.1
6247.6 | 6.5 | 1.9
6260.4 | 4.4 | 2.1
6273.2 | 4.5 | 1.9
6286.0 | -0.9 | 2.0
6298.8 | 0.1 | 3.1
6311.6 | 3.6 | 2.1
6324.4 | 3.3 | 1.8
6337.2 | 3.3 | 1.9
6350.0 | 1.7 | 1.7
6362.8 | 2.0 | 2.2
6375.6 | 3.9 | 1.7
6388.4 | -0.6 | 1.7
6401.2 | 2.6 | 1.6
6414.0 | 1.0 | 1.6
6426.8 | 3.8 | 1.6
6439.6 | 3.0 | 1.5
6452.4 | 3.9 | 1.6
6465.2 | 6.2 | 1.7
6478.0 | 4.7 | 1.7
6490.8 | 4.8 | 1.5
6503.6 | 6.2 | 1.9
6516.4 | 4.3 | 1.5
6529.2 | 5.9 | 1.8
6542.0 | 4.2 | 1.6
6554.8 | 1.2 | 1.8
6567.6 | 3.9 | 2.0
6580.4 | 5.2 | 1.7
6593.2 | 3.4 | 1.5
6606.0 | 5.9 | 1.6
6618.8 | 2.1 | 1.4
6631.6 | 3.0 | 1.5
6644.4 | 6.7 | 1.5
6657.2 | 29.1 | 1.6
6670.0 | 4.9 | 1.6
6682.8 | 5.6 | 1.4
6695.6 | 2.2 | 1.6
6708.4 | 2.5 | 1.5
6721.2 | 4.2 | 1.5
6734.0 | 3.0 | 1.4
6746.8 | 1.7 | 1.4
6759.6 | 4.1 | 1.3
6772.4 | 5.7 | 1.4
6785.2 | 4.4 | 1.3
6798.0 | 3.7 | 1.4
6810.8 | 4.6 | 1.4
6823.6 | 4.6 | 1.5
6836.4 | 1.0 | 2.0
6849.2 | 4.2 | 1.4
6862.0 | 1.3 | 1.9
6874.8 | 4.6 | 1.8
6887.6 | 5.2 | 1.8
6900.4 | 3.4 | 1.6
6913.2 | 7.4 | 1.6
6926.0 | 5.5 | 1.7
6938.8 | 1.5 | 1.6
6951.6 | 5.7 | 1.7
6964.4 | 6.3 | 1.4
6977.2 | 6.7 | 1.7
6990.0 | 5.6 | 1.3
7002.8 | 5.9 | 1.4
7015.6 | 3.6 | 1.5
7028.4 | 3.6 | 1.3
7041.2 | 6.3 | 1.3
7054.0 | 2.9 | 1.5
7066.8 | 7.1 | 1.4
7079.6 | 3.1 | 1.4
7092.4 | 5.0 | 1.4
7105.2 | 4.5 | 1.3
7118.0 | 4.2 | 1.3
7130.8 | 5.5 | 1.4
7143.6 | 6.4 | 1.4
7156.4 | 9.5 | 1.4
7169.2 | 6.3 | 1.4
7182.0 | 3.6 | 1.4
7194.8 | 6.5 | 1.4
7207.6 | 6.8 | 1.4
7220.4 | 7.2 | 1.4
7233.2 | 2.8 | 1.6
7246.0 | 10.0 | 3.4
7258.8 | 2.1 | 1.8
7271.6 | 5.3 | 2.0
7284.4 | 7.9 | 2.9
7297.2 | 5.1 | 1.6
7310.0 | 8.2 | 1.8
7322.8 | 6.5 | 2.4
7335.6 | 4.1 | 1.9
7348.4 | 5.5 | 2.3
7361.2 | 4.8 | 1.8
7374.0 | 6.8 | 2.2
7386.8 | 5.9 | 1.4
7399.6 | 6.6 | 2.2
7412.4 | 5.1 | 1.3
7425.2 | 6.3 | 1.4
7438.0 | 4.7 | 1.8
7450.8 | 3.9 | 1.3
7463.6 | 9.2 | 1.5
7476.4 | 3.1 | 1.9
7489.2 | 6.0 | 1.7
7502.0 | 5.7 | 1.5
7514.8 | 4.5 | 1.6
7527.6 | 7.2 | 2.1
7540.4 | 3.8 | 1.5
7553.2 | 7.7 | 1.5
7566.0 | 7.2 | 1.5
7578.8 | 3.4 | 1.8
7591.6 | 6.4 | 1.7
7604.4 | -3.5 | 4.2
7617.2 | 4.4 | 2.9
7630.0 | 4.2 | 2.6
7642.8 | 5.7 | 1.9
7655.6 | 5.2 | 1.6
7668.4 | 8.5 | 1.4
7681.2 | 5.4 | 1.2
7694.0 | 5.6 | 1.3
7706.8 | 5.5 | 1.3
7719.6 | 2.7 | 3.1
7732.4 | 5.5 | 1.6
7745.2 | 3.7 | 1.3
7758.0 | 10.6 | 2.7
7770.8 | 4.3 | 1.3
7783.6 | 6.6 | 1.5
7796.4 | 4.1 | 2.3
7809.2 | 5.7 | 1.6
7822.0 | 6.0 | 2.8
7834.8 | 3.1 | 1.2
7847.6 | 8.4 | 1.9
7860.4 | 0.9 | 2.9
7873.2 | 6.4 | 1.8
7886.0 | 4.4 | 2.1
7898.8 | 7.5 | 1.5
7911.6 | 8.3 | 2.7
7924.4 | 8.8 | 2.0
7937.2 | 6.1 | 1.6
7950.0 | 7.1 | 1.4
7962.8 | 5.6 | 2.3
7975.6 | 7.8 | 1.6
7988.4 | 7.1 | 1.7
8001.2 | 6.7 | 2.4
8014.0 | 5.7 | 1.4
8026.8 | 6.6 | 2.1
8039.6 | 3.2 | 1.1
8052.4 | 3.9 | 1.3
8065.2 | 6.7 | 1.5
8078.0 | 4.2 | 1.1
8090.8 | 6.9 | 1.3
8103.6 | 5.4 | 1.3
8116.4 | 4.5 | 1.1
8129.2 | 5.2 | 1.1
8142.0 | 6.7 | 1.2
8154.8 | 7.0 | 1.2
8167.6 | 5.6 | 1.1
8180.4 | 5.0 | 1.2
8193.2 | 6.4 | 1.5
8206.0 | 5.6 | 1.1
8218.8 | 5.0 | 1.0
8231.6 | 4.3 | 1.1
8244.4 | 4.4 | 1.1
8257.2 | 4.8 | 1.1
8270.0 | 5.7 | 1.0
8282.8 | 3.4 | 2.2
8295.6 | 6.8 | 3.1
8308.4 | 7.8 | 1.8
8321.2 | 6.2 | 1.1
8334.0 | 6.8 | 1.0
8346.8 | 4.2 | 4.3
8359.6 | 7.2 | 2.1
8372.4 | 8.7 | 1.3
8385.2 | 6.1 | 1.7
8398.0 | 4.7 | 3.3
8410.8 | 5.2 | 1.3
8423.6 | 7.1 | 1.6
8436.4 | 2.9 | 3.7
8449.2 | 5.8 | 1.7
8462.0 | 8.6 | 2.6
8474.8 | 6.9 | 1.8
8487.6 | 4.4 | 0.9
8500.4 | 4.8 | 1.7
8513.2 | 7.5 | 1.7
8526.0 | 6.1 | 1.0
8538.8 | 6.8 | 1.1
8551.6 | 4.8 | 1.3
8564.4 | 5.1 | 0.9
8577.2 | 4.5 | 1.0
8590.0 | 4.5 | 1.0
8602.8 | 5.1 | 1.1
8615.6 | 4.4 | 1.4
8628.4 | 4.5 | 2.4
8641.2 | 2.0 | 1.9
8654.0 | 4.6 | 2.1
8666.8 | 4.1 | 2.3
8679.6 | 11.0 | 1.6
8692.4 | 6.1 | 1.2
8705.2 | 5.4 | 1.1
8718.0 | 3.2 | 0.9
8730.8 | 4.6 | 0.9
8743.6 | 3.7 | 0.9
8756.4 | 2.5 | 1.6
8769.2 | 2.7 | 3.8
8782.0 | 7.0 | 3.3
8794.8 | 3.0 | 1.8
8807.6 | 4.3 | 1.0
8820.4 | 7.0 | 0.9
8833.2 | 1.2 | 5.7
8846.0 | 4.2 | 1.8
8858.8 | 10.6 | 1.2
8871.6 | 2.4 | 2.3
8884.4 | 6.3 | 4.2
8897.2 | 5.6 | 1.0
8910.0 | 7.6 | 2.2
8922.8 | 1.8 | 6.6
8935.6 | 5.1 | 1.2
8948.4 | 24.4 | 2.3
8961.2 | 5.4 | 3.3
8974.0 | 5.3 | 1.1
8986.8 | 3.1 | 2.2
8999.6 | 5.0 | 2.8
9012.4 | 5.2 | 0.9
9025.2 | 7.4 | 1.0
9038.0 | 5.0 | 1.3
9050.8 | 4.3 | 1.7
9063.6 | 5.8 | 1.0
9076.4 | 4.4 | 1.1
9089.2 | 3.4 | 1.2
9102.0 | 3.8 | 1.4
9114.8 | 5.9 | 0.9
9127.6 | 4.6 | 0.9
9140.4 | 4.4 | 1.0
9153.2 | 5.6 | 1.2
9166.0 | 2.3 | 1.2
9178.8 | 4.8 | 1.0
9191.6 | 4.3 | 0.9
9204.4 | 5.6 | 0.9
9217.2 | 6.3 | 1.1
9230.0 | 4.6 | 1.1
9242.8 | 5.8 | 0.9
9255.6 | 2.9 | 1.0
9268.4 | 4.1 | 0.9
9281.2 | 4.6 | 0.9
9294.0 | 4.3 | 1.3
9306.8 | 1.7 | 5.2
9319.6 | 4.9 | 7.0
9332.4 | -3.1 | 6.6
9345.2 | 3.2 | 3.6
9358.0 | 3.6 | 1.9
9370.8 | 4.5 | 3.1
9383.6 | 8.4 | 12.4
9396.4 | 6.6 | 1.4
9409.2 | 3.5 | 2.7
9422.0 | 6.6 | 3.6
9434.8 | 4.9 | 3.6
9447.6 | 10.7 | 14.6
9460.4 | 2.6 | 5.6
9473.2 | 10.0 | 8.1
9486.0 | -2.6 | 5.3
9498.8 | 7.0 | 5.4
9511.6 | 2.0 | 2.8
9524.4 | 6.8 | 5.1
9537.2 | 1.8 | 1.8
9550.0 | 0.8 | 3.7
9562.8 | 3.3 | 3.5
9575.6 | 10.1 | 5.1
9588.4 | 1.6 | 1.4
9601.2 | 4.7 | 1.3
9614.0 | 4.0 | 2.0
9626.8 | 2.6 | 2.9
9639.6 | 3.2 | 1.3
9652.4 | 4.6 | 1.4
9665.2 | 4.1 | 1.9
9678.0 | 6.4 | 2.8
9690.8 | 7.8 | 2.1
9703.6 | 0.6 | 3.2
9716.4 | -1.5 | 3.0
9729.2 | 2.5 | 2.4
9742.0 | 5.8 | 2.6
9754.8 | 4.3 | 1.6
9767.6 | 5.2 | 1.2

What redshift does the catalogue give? 0.79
